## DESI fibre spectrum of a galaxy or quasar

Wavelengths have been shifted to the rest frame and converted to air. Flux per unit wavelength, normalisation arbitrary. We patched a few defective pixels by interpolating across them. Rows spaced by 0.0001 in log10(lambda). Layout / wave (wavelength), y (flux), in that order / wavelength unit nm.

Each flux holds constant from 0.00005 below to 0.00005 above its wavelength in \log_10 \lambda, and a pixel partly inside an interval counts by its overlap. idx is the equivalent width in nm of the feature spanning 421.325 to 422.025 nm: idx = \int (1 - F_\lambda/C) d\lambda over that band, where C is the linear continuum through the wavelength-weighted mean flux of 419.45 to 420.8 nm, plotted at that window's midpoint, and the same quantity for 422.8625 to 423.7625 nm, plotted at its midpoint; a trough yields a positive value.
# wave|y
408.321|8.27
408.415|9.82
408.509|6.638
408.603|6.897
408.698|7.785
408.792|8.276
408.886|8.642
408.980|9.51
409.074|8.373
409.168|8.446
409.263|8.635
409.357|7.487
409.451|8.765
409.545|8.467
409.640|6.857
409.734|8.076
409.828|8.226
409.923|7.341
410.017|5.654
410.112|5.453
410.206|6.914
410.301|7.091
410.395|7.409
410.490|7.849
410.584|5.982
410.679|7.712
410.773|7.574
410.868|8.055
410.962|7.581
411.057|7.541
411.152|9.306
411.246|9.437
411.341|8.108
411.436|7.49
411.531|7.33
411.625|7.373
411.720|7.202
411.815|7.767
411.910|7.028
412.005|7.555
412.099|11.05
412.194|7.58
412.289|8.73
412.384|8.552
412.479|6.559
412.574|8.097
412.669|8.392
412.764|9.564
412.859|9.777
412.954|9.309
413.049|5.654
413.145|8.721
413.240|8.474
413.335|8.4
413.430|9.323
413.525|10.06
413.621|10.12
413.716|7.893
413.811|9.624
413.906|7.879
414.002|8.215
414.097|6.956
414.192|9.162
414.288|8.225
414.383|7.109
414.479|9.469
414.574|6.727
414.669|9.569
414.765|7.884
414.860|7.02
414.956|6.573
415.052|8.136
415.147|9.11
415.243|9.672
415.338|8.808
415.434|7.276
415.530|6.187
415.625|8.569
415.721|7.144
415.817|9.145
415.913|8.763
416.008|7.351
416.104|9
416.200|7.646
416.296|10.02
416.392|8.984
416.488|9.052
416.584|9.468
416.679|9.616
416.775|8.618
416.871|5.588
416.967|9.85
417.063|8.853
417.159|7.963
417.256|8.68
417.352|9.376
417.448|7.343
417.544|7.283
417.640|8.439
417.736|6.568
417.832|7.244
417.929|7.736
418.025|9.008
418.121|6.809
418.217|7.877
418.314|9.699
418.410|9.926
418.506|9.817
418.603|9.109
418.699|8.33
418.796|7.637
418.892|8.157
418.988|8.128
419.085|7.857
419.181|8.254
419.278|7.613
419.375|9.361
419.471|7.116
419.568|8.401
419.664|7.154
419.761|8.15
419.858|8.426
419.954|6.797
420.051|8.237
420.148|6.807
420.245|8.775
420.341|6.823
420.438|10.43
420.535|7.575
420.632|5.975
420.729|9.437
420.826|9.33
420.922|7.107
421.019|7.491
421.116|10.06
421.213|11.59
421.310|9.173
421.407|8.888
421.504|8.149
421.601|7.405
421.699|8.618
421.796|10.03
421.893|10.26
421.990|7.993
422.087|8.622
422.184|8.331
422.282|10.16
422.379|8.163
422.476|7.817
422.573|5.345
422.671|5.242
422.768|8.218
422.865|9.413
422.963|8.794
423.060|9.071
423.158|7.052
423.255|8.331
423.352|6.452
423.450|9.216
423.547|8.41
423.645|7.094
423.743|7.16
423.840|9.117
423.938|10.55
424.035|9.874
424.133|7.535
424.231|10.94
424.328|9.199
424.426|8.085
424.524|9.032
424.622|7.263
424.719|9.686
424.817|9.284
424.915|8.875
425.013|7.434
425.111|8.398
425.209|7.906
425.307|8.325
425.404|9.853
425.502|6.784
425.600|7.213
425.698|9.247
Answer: -0.07 nm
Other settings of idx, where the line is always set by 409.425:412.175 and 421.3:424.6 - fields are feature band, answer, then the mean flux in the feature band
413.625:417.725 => -0.17 nm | 8.3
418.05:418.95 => -0.05 nm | 8.61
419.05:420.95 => 0.06 nm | 7.99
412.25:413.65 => -0.15 nm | 8.62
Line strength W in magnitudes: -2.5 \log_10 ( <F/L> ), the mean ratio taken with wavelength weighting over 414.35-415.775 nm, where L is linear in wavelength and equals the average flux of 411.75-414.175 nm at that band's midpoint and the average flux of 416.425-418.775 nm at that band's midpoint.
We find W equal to 0.06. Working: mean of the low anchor 8.45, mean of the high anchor 8.42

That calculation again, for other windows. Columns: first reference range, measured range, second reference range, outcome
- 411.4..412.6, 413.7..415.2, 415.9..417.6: 0.01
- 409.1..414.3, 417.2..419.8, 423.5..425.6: 0.02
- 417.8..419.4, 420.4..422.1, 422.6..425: -0.05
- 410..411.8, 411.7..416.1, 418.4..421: -0.08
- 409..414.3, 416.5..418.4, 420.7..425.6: 0.00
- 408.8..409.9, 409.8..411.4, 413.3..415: 0.12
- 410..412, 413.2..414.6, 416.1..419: -0.09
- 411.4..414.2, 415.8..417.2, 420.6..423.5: -0.04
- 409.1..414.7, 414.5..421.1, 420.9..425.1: 0.01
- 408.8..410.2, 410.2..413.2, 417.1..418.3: -0.01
